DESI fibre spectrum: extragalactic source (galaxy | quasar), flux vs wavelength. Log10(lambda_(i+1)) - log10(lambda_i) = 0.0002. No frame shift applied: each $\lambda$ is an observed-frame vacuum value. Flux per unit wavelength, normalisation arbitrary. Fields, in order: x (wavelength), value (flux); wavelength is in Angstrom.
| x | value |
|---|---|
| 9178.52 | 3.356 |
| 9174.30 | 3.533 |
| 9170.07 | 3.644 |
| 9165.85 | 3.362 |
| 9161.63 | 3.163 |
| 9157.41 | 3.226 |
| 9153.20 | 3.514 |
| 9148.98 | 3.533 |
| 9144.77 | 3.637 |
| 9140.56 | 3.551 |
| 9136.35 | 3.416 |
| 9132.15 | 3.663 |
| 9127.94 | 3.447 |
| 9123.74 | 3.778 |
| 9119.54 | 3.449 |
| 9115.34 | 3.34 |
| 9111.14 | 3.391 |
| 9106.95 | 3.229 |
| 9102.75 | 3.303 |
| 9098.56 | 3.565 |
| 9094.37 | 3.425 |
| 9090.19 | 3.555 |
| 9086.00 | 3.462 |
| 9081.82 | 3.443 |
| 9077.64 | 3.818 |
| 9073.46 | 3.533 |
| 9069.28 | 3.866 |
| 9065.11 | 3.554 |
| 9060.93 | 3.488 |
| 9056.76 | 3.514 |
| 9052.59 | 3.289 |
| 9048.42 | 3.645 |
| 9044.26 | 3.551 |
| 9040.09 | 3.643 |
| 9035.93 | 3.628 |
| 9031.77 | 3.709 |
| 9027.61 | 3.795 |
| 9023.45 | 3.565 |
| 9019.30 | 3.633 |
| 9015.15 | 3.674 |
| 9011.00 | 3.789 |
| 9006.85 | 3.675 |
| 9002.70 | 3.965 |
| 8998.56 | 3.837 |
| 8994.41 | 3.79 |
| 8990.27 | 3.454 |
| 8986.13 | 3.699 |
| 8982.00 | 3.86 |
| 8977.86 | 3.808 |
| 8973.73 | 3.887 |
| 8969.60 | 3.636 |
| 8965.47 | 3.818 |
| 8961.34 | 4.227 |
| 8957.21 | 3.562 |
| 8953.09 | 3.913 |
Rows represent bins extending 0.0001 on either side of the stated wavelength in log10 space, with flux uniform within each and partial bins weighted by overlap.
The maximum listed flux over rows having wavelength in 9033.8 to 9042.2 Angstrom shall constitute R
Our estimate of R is 3.643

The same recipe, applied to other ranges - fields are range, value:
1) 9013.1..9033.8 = 3.795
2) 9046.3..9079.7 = 3.866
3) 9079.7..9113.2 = 3.565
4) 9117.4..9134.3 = 3.778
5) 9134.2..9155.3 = 3.637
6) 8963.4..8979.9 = 3.887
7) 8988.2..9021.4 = 3.965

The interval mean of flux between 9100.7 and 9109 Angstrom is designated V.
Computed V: 3.26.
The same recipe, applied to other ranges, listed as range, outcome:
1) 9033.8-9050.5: 3.62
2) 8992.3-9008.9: 3.82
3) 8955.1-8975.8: 3.83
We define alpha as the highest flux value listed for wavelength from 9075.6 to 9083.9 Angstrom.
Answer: 3.818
